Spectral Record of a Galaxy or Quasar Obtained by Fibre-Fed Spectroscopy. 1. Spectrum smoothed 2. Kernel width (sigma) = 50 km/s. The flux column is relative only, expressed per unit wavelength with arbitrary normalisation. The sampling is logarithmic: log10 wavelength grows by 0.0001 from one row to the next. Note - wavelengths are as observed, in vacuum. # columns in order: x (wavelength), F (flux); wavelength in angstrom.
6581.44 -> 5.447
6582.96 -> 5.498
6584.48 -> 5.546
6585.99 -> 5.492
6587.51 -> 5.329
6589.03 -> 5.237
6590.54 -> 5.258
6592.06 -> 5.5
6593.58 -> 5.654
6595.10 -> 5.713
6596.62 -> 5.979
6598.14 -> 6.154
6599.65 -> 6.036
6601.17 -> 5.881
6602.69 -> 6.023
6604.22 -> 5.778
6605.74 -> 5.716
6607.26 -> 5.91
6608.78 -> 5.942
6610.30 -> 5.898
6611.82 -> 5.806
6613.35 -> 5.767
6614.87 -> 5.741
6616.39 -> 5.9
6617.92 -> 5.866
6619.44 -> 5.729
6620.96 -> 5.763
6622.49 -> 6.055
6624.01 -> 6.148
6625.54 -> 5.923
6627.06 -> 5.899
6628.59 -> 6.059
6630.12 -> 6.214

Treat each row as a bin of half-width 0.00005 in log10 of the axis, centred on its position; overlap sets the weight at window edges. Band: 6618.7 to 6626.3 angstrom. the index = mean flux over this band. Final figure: 5.93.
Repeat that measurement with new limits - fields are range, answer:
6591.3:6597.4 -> 5.71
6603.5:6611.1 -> 5.85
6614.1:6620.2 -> 5.81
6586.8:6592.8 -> 5.33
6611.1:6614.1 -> 5.77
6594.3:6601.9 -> 5.96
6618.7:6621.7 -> 5.75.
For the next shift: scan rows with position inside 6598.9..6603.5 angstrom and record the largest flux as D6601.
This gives 6.036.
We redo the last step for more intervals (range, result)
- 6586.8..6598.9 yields 6.154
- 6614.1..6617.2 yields 5.9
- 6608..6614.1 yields 5.942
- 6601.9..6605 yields 6.023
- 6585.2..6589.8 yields 5.492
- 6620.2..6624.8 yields 6.148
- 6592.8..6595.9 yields 5.713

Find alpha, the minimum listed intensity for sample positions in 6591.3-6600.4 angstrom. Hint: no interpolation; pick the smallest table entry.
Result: 5.5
